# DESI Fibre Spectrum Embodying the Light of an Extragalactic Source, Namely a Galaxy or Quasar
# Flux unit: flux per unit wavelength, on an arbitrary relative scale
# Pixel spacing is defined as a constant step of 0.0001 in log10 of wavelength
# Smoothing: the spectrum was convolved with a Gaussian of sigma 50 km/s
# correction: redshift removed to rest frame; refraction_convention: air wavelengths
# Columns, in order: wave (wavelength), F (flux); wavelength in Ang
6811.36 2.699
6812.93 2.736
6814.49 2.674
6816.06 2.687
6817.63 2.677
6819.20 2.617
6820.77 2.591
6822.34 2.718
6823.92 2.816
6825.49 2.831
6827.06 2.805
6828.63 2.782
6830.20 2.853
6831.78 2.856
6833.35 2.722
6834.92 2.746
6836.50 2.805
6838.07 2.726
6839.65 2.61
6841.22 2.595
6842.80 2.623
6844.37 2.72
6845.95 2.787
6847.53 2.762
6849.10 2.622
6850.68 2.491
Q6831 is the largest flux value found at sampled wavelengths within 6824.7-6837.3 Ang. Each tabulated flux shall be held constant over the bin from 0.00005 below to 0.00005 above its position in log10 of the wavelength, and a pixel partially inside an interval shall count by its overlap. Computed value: 2.856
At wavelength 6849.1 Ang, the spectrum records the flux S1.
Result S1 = 2.622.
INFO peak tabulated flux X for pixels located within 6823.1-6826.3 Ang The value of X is 2.831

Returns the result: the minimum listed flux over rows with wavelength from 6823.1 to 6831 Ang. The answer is 2.782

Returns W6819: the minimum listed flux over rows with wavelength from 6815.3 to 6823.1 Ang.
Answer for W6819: 2.591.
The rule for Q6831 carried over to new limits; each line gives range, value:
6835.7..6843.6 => 2.805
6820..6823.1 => 2.718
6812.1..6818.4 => 2.736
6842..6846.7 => 2.787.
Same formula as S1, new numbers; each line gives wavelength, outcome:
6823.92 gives 2.816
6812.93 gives 2.736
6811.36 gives 2.699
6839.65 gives 2.61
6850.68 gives 2.491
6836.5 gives 2.805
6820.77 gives 2.591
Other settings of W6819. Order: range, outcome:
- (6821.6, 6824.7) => 2.718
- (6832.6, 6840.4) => 2.61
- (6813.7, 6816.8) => 2.674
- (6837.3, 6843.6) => 2.595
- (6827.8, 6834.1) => 2.722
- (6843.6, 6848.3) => 2.72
